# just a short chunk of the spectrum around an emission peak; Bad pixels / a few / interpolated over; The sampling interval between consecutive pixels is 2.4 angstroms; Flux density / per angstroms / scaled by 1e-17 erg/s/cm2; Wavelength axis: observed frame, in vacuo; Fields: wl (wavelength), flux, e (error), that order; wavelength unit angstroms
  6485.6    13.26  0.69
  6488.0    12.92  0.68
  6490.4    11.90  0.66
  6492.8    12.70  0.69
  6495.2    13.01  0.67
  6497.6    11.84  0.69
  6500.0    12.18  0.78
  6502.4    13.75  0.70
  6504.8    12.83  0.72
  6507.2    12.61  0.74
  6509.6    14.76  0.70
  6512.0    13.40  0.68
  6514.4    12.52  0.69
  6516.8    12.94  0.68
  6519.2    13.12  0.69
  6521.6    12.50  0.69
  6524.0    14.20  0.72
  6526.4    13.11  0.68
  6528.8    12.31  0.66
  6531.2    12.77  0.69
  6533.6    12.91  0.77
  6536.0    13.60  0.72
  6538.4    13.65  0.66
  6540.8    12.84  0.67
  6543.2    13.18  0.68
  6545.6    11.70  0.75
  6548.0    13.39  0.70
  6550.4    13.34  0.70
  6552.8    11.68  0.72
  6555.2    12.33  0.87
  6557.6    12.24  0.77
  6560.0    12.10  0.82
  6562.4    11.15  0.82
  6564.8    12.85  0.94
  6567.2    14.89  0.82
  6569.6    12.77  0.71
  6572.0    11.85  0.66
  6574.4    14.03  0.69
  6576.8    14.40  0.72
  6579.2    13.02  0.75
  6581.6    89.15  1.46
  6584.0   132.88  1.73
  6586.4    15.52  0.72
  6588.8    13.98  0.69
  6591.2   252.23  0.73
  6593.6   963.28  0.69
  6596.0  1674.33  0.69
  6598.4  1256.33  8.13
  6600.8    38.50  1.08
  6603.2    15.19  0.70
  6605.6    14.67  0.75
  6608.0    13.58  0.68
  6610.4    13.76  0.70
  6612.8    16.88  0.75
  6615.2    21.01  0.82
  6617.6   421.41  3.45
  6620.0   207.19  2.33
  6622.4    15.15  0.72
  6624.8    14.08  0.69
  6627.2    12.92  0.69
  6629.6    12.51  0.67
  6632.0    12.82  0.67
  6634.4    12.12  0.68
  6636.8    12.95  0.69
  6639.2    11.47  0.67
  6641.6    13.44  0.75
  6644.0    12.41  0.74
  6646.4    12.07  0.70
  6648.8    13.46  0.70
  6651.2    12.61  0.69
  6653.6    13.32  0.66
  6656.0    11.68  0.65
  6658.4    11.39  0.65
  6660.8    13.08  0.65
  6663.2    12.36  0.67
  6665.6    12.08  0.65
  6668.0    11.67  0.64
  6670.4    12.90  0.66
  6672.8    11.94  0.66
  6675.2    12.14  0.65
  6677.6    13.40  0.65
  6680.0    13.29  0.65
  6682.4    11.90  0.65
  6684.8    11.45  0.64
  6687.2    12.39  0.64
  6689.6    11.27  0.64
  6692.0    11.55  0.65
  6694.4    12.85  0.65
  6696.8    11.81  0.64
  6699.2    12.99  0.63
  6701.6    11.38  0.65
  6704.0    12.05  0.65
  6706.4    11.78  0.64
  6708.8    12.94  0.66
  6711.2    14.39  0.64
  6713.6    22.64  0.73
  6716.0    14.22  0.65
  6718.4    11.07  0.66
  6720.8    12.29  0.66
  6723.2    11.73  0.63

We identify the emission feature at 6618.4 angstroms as [N II]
